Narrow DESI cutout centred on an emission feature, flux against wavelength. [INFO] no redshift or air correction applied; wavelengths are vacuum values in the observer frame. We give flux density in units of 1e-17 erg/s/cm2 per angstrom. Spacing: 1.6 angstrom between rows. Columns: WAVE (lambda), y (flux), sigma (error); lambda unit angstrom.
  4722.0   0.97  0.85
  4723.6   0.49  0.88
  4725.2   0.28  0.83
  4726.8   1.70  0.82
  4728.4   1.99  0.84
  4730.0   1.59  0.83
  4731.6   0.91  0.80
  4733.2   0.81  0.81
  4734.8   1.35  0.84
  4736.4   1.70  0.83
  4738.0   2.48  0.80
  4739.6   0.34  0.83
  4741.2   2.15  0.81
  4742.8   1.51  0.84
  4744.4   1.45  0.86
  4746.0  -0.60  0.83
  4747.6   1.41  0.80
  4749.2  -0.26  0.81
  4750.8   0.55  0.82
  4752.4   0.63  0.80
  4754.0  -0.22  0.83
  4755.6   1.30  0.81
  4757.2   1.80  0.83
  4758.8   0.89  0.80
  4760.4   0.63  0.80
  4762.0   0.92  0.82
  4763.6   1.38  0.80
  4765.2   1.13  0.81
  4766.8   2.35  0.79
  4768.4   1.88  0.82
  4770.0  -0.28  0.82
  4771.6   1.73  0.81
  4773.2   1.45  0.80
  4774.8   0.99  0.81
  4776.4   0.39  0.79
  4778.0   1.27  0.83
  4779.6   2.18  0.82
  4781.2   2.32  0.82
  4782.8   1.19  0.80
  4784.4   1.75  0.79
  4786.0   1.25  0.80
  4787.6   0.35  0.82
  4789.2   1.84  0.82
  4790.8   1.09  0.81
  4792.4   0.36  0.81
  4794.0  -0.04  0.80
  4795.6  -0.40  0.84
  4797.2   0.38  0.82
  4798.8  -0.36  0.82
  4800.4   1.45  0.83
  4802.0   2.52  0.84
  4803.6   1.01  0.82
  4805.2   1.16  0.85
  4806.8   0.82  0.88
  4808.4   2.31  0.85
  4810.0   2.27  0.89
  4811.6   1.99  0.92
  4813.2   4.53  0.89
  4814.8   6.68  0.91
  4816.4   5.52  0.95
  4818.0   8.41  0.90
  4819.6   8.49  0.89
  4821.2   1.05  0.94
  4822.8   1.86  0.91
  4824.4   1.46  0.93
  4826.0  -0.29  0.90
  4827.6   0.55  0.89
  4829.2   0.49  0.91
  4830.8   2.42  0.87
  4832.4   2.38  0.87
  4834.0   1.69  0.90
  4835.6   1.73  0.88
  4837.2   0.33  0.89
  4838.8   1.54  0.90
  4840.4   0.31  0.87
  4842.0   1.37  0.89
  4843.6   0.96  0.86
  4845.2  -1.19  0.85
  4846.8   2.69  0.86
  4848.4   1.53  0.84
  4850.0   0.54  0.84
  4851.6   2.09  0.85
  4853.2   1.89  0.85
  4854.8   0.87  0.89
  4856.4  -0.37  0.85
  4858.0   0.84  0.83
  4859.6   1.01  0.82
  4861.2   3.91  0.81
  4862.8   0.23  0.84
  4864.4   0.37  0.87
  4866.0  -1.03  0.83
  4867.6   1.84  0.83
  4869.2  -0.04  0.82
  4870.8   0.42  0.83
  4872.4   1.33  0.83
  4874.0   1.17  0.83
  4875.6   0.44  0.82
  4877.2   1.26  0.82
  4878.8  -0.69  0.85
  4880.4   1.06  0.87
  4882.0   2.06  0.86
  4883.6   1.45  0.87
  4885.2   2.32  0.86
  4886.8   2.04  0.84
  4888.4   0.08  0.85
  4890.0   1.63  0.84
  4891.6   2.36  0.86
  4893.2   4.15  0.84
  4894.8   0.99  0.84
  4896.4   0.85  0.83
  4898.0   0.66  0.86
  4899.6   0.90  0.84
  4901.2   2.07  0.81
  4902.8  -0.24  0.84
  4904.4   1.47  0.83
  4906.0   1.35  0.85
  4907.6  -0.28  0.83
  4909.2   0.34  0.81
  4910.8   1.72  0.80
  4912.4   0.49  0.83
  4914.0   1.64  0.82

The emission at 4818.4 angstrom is [O II] 3727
